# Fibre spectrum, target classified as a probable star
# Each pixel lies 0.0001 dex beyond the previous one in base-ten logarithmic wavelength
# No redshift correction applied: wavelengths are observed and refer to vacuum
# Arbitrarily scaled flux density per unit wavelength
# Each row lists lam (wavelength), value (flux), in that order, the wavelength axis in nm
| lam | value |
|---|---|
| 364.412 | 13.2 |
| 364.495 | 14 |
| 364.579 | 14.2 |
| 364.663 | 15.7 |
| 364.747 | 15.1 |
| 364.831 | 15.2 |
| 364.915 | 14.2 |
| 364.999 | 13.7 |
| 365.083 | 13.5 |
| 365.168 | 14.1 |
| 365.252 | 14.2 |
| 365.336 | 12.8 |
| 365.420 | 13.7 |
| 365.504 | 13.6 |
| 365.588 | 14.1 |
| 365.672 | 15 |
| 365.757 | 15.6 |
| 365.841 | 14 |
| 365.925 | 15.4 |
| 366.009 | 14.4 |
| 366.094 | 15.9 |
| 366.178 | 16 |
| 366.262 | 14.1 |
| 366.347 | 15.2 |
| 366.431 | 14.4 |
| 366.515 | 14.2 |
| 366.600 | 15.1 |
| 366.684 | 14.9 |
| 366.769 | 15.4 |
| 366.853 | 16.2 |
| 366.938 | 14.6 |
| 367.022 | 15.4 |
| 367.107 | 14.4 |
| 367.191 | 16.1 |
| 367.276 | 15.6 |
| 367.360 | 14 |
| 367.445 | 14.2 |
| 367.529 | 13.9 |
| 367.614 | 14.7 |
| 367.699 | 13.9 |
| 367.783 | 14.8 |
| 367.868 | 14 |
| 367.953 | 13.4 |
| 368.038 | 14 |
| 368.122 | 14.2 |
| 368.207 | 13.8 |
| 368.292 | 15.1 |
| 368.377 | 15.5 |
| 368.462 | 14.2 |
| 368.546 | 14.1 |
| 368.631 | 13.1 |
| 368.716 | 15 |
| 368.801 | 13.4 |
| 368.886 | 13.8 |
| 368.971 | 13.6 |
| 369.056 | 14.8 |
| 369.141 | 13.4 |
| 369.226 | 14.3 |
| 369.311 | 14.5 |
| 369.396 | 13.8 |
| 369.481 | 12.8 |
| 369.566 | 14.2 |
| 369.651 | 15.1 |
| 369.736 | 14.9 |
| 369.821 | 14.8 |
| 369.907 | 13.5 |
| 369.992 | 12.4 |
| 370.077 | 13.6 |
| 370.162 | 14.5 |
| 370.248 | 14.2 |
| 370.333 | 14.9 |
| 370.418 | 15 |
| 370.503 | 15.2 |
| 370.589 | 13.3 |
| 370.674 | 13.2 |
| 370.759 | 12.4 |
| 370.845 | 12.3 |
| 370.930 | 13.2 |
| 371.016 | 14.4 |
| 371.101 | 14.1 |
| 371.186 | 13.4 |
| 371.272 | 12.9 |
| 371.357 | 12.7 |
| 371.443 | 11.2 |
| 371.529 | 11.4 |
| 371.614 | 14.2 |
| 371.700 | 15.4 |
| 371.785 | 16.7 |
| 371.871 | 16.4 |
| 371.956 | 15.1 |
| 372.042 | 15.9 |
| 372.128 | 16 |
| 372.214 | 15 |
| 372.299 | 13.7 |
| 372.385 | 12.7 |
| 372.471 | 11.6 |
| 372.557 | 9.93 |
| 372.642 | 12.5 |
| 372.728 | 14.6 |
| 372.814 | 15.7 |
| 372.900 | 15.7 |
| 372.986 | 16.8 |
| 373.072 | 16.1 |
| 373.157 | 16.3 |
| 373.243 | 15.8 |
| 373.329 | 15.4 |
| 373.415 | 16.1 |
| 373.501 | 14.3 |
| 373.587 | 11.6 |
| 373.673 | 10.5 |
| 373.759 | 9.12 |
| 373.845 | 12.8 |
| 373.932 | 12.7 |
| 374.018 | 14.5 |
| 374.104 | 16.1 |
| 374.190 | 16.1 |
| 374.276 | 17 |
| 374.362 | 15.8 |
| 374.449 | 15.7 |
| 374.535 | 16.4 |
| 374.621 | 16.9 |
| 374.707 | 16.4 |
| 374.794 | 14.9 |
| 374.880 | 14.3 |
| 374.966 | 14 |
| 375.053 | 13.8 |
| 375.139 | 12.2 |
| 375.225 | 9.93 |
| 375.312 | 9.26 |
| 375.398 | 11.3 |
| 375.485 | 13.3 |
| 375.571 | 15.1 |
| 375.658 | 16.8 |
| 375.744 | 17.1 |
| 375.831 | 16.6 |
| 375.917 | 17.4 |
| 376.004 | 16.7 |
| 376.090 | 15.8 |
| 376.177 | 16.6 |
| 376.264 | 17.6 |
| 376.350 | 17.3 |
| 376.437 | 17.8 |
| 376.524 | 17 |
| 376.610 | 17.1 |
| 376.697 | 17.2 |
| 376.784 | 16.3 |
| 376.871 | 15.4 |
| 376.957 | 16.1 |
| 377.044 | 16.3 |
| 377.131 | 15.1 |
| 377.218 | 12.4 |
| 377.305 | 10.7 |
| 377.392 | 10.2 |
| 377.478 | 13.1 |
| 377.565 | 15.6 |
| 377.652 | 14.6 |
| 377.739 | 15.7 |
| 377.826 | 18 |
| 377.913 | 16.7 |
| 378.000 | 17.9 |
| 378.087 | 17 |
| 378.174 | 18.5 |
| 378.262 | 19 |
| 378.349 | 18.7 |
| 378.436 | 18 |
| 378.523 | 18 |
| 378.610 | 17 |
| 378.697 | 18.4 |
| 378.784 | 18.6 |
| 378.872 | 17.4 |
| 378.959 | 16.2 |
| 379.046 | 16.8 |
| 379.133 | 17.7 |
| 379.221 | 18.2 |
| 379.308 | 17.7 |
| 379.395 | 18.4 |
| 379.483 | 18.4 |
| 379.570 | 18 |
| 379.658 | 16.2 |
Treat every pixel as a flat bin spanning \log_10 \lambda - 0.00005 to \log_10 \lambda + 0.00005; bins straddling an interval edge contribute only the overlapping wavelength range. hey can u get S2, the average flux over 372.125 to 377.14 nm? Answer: 14.9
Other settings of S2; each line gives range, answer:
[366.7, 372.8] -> 14.1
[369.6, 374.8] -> 14.3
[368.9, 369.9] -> 14.2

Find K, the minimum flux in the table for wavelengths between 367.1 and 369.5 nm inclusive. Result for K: 12.8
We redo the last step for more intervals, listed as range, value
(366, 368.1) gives 13.4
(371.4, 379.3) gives 9.12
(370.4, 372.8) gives 9.93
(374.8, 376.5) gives 9.26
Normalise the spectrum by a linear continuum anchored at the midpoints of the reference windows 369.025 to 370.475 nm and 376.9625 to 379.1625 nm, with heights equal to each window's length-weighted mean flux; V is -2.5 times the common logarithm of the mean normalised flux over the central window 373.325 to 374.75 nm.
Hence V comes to 0.05 mag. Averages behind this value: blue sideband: 14.2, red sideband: 16.3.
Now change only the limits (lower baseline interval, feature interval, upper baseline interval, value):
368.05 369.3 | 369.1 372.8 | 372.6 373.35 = 0.074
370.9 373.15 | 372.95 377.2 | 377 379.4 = 0.015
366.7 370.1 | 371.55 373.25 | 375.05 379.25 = 0.022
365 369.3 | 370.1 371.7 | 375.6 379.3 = 0.128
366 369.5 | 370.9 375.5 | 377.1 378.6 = 0.086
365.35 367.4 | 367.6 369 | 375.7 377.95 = 0.066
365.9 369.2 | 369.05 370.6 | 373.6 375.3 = 0.016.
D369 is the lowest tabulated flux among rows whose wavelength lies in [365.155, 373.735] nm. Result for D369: 9.93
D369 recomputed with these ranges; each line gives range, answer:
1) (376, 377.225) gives 12.4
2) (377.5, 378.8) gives 14.6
